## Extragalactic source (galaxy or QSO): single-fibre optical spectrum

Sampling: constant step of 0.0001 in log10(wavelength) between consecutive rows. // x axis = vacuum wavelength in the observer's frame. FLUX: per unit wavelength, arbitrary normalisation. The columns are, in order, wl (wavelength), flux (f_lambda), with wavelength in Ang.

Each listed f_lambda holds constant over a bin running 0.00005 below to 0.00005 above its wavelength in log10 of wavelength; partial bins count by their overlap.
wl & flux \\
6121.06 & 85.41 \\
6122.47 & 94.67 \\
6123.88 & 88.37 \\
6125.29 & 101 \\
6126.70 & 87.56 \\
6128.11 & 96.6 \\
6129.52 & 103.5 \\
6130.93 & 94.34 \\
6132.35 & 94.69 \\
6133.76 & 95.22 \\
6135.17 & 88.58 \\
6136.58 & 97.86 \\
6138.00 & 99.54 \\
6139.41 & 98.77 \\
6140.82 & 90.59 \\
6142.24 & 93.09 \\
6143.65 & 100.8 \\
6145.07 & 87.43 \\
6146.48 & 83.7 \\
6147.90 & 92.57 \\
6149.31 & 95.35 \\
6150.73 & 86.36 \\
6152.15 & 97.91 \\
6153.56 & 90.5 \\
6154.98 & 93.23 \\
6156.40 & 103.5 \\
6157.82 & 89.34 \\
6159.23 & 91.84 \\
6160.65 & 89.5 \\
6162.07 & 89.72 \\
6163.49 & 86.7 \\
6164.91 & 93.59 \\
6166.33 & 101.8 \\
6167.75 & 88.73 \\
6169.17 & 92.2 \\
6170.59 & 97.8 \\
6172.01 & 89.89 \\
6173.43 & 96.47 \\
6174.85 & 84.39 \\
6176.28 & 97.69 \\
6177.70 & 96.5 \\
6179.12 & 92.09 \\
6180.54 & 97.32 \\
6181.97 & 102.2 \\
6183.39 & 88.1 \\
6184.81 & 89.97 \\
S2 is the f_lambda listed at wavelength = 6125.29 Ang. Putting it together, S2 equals 101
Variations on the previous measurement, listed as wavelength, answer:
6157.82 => 89.34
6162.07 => 89.72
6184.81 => 89.97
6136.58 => 97.86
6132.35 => 94.69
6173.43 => 96.47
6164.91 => 93.59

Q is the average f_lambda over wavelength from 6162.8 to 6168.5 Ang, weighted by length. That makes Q 92.7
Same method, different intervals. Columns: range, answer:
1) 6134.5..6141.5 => 95.2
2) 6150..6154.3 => 91.5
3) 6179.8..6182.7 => 99.6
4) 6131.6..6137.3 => 94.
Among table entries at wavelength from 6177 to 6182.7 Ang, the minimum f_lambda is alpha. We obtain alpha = 92.09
